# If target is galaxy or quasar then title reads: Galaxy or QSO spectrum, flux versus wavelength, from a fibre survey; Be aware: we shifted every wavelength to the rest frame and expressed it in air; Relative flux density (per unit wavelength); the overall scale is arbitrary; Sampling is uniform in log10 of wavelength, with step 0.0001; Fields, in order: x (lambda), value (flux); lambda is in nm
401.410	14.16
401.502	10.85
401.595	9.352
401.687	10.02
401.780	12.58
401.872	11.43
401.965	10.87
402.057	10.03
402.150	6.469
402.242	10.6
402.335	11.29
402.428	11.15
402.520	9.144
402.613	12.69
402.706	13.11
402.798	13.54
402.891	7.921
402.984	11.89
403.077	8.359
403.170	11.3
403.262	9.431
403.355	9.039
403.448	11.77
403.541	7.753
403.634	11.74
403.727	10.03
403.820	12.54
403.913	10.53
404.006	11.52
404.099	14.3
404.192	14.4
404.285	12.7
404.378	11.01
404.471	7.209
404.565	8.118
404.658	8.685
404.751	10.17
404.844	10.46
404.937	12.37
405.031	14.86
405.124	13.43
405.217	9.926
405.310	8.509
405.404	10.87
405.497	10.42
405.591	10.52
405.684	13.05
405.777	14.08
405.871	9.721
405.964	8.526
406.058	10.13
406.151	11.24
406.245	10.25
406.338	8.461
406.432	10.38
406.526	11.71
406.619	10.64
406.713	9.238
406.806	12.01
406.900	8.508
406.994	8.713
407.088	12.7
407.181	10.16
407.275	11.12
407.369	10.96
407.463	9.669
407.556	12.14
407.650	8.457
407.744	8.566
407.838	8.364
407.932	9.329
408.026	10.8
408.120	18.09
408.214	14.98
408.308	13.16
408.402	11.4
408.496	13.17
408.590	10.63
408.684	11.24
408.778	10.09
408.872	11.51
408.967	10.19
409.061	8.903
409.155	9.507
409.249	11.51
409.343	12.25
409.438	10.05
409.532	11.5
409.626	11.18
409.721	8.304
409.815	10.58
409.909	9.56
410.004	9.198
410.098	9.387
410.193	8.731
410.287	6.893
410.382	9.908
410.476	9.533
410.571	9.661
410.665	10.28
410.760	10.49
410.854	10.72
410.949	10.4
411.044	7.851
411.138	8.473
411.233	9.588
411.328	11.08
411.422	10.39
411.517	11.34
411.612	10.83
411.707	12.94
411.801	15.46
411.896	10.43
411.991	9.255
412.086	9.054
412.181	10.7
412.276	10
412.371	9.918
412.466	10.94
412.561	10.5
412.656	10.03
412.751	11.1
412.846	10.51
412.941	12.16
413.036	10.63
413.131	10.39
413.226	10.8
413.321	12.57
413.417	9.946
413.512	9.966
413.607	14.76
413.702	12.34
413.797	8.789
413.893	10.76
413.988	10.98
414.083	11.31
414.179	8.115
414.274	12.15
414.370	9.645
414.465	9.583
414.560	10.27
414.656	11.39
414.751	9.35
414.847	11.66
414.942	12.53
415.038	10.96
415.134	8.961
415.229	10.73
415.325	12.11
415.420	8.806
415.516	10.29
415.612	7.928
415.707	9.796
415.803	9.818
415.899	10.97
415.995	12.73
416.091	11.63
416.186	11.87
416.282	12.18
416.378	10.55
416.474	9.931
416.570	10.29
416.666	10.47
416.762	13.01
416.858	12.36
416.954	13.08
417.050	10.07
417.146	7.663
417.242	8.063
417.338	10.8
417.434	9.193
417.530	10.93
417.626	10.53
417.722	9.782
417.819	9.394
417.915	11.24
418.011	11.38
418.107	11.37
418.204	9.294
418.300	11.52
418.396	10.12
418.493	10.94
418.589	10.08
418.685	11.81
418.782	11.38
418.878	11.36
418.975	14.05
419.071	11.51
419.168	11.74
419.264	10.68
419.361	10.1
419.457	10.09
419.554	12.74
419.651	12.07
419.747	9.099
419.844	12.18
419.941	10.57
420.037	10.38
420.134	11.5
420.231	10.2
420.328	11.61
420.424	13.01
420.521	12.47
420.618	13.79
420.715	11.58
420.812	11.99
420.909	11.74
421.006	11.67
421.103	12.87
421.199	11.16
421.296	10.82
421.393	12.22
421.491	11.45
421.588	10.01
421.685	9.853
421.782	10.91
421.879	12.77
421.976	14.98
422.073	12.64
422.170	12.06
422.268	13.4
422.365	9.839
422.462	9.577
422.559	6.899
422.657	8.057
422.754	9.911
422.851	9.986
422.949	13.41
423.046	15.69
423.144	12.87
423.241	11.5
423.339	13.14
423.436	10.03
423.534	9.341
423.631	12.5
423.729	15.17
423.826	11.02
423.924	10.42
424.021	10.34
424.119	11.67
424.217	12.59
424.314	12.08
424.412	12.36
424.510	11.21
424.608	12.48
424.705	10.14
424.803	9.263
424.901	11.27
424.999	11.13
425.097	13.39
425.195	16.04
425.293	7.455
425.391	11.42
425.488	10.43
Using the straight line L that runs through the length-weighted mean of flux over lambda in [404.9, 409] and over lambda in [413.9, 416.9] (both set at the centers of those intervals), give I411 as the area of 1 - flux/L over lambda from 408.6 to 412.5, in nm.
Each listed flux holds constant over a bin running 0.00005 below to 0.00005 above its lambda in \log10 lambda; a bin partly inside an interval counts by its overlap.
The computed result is 0.230 nm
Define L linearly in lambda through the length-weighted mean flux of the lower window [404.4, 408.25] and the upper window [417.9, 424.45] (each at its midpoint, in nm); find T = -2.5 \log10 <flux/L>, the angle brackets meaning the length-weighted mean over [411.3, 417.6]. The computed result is 0.03 mag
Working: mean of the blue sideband 10.7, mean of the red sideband 11.5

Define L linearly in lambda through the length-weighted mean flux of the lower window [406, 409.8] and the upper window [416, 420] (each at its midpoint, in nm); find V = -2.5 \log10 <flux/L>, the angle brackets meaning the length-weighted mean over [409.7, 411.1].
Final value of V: 0.15 mag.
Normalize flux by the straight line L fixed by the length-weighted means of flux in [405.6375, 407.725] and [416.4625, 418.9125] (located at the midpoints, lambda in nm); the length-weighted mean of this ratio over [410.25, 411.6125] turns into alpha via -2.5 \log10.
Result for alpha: 0.079 mag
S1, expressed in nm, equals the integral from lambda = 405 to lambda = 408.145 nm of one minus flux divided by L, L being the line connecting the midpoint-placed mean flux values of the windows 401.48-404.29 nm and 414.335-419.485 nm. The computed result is 0.05 nm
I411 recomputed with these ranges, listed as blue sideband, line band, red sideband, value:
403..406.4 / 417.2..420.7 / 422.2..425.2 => 0.07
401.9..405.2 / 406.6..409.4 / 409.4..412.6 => -0.13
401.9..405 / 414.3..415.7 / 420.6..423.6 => 0.11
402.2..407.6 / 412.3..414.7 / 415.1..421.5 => 0.04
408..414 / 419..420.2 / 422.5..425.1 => 0.01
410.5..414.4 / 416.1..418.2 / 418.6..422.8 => 0.07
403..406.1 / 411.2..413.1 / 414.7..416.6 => -0.02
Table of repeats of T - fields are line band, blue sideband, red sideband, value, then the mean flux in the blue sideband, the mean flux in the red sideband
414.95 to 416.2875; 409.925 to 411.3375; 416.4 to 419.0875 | -0.03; 9.43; 10.8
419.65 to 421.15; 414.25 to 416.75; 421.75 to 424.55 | -0.04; 10.7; 11.6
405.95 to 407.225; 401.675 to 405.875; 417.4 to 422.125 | 0.08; 10.9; 11.3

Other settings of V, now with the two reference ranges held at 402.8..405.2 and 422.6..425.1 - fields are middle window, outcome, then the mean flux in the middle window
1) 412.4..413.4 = 0.03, 10.9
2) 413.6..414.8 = 0.06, 10.6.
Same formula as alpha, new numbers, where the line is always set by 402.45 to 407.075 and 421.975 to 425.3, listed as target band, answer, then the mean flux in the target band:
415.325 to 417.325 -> 0.062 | 10.6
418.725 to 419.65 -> -0.017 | 11.5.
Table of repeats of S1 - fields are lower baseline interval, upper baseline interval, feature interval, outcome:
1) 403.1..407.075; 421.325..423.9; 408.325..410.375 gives 0.11 nm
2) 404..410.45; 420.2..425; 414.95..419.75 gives 0.21 nm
